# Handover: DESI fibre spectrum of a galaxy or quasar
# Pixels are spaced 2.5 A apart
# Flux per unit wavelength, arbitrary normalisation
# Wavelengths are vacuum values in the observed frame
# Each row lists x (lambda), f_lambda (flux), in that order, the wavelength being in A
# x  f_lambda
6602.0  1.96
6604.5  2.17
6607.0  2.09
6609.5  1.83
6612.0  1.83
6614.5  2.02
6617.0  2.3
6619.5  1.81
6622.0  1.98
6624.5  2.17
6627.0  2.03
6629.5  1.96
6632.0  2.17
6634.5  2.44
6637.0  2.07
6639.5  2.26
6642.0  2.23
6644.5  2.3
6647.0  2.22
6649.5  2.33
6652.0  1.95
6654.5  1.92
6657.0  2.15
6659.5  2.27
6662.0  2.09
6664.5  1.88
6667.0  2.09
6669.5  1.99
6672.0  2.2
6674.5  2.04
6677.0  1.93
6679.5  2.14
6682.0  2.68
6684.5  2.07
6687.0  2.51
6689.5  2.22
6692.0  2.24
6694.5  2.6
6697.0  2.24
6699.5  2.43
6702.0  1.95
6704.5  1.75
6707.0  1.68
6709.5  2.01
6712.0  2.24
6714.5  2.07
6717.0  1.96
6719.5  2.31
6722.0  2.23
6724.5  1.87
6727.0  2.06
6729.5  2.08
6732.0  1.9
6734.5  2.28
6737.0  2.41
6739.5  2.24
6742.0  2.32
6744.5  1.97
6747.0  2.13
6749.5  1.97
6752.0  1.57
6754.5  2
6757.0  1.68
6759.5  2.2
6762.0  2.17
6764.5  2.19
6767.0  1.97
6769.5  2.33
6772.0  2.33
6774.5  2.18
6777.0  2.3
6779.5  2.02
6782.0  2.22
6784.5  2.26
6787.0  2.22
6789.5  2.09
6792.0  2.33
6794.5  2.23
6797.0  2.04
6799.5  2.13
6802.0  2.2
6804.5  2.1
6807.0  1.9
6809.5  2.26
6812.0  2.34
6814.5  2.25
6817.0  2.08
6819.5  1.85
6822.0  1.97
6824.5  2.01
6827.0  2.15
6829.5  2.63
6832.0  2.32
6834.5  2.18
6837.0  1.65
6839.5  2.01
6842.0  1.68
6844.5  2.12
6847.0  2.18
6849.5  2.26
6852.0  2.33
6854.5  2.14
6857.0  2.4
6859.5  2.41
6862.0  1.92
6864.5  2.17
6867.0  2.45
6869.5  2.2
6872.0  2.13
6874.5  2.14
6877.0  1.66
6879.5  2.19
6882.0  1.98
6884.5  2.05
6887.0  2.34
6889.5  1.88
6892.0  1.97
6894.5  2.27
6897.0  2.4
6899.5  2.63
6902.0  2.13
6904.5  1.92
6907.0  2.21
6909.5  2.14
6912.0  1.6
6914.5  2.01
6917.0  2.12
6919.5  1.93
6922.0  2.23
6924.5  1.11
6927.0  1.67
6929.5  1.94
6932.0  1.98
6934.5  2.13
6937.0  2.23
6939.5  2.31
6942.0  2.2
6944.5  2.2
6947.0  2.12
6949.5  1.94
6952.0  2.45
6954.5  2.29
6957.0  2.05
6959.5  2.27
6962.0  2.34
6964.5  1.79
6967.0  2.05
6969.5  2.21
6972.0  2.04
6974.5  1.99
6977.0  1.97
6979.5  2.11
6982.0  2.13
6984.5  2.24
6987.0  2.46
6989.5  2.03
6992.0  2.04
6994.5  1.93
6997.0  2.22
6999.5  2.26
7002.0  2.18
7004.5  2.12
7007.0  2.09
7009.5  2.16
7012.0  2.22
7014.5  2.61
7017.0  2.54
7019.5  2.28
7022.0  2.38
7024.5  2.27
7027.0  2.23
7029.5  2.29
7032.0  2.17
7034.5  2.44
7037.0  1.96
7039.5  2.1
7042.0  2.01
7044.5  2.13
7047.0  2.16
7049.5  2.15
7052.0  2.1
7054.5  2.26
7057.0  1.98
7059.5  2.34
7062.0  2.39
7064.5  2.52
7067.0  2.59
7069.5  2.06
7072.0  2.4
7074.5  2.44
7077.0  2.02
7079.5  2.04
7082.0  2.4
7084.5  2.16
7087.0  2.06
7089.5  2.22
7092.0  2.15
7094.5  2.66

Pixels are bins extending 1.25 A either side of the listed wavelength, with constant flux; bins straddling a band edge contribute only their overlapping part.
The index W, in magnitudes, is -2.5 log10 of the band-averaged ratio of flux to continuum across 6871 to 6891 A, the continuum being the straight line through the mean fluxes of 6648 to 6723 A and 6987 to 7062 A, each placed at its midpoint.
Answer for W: 0.07 mag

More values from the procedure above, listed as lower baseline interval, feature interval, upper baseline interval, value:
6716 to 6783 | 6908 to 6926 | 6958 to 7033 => 0.15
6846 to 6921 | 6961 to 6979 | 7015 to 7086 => 0.07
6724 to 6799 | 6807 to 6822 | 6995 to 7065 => 0.01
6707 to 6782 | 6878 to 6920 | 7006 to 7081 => 0.04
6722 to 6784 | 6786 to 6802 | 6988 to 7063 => -0.03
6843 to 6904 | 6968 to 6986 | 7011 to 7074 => 0.06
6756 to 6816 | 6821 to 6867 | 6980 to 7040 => 0.02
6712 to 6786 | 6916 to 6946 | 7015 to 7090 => 0.10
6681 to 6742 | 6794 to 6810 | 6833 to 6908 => 0.02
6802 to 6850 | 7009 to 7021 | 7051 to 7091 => -0.08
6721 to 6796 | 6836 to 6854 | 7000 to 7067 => 0.06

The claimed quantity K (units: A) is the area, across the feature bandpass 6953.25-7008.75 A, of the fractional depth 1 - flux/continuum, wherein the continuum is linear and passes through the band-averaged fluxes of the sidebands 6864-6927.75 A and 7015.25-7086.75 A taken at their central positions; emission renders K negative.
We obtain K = 0.84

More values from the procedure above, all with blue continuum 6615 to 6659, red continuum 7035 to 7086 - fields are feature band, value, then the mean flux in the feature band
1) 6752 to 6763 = 1.0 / 1.96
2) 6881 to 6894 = 0.7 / 2.06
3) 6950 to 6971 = 0.2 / 2.17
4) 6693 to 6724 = 0.4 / 2.12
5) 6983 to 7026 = -0.7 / 2.24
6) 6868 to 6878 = 0.6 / 2.05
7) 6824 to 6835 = -0.6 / 2.28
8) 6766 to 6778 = -0.4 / 2.23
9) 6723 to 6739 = 0.3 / 2.11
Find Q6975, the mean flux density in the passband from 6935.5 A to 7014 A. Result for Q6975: 2.15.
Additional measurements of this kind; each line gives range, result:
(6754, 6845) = 2.13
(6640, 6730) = 2.14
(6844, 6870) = 2.24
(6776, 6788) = 2.2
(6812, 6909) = 2.14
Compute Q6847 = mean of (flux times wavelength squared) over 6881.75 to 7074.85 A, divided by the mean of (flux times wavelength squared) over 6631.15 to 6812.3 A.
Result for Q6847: 1.09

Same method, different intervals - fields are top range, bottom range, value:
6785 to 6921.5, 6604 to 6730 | 1.06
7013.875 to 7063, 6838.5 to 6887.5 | 1.10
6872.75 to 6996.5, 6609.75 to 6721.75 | 1.06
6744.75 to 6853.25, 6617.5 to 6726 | 1.03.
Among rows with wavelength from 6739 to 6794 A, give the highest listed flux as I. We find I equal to 2.33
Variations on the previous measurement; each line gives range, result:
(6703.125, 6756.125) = 2.41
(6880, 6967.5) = 2.63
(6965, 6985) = 2.24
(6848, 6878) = 2.45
